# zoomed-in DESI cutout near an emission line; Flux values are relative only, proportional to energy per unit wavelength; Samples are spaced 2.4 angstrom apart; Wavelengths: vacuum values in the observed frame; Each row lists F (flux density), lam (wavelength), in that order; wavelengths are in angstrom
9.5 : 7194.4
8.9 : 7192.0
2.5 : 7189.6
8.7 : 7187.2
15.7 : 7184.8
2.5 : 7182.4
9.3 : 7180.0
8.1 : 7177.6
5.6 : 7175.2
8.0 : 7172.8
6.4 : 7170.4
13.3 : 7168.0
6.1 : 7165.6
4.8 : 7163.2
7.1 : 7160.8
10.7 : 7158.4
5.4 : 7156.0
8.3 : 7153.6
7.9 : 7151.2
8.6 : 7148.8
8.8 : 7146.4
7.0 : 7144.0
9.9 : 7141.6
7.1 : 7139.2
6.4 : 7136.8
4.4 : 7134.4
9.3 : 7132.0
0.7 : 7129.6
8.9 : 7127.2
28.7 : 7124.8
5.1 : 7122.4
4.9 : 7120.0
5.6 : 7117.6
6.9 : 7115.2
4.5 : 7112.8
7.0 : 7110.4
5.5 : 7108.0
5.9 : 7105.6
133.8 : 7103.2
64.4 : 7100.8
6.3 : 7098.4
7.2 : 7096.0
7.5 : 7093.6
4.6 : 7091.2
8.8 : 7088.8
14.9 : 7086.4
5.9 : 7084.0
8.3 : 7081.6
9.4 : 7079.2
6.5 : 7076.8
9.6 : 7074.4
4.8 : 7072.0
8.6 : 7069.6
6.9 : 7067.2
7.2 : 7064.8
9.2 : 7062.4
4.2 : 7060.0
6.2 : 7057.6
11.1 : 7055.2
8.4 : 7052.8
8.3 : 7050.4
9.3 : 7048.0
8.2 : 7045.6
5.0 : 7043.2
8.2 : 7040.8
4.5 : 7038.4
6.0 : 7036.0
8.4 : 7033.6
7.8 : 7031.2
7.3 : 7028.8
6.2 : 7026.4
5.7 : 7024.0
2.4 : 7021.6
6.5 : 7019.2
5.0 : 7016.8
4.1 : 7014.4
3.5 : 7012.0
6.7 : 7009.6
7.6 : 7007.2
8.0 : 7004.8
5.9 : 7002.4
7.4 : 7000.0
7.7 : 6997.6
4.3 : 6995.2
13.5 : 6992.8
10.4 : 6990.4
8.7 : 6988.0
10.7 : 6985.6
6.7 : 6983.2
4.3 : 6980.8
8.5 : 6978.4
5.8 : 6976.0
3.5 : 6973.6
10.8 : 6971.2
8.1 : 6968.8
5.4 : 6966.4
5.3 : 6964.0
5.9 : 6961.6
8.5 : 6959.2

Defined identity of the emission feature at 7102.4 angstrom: Halpha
